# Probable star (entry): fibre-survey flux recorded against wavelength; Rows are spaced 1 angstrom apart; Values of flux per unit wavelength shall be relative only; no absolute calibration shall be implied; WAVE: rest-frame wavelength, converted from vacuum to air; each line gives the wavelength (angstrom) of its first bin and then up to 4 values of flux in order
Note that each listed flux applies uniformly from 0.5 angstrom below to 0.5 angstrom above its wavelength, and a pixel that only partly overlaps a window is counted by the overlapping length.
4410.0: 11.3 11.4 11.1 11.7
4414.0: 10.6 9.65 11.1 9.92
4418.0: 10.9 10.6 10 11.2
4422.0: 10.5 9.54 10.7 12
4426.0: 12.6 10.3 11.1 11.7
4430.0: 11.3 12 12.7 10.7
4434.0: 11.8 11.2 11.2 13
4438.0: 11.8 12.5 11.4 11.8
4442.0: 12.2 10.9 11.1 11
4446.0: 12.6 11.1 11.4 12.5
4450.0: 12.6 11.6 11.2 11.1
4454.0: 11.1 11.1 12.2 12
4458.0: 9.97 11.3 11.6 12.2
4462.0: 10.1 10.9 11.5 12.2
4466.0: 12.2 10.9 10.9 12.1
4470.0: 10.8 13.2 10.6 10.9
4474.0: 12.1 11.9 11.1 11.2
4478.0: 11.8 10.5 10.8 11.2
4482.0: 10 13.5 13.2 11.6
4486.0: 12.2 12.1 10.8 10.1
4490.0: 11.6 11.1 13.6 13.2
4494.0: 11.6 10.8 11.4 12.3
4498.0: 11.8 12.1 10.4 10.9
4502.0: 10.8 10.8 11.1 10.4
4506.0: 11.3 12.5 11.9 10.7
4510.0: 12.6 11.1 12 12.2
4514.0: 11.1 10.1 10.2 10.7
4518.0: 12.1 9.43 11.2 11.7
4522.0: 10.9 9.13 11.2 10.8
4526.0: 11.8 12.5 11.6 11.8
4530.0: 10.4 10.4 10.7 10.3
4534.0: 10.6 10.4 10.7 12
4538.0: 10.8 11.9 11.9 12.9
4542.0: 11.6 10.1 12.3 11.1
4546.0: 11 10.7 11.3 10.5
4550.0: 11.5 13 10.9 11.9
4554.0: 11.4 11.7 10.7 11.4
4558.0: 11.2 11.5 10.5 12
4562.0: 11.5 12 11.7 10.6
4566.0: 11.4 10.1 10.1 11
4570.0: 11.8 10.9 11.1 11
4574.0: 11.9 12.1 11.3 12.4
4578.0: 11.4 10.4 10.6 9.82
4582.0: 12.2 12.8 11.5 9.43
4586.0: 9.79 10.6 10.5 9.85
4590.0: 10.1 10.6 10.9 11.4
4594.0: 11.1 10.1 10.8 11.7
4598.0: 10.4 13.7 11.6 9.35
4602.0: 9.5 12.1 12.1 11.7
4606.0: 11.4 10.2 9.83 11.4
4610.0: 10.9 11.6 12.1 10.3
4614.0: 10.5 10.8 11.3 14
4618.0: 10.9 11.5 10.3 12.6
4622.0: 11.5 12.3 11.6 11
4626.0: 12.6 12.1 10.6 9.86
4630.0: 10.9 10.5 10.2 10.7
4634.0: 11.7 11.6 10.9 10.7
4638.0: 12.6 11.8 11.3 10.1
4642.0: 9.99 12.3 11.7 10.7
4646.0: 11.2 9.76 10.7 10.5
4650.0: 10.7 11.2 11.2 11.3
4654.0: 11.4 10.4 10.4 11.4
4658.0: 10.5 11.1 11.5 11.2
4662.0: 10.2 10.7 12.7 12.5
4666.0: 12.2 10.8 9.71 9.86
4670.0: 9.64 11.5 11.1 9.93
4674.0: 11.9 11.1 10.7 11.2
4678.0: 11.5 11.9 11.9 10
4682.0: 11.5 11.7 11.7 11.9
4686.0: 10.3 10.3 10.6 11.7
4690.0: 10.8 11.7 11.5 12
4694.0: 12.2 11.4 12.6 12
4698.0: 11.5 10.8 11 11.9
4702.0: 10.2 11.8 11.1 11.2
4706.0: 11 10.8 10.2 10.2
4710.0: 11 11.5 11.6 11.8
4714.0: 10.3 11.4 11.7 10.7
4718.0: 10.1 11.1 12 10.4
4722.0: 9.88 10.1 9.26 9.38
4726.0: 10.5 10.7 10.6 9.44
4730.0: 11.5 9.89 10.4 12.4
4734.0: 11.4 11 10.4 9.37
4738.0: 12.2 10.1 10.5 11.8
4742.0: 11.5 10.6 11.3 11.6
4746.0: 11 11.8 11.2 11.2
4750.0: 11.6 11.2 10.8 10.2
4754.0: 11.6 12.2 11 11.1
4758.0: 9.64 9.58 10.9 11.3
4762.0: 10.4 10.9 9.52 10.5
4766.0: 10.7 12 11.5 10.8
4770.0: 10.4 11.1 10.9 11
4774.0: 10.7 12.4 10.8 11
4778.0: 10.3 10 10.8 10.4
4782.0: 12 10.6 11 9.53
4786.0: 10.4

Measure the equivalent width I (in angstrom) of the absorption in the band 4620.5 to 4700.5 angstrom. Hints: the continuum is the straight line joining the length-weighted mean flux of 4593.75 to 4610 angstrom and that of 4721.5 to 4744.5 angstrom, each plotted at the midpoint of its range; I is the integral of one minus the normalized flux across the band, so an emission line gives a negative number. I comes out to -2.4 angstrom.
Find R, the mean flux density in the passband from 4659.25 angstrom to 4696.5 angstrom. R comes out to 11.2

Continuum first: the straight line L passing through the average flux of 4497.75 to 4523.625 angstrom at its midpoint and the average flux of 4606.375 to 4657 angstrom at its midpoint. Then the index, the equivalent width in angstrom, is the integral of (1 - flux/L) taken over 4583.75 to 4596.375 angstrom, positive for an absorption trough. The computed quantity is 0.72 angstrom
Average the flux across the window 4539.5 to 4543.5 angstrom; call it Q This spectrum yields 11.6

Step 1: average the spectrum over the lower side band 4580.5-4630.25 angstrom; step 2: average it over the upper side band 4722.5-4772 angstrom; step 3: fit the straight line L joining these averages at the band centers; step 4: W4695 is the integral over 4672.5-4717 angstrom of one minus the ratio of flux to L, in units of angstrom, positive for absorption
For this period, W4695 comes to -1.3 angstrom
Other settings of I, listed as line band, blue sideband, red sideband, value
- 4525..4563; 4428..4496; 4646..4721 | 0.3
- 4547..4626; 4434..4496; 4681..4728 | 0.8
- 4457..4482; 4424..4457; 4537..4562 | 0.6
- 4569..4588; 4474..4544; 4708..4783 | 0.1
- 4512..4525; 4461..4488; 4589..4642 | 0.6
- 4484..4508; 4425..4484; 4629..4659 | -0.3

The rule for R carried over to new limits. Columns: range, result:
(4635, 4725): 11.1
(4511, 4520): 11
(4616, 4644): 11.3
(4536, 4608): 11.2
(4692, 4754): 11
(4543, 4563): 11.4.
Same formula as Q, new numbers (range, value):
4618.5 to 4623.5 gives 11.6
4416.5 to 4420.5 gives 10.4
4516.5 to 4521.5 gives 11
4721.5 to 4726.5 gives 9.82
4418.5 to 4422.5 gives 10.6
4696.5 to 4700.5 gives 11.3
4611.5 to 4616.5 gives 11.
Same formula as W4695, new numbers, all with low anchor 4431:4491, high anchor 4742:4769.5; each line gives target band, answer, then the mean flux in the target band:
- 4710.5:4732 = 0.76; 10.7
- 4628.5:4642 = 0.31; 11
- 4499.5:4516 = 0.34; 11.2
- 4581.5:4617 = 0.81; 11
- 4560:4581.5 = 0.29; 11.2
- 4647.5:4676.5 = 0.49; 11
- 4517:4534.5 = 0.69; 11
